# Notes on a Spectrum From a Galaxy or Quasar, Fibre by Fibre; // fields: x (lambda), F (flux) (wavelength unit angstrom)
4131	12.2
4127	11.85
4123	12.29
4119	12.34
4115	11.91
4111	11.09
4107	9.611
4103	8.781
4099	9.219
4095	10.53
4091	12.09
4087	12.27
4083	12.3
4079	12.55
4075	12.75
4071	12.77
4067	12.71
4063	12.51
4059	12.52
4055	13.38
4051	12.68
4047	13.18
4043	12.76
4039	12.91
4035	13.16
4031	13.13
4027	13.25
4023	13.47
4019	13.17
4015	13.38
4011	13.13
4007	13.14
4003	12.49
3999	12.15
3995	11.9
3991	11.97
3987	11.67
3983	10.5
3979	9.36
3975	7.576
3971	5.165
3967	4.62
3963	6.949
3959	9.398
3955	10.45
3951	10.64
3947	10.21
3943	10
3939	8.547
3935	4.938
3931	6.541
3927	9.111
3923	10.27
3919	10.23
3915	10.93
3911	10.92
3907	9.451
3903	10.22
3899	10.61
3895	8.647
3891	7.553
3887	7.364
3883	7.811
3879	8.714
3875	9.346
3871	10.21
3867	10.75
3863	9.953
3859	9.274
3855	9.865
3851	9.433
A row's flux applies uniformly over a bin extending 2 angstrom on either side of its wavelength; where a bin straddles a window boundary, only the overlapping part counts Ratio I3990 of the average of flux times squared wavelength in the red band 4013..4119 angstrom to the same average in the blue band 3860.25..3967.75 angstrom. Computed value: 1.4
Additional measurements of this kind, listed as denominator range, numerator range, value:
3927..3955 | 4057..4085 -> 1.55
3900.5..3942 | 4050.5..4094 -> 1.48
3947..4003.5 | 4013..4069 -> 1.40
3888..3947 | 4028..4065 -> 1.51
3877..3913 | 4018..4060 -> 1.55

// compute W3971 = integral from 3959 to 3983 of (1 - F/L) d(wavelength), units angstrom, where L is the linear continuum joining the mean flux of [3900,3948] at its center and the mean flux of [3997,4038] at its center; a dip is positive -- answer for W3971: 8.4 angstrom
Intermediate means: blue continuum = 9.29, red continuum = 13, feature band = 7.27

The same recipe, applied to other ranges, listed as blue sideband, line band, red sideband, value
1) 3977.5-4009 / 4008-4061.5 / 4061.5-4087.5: -4.2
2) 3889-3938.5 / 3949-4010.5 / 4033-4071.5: 5.6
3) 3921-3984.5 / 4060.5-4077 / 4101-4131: -3.7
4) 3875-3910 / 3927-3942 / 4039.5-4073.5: 4.1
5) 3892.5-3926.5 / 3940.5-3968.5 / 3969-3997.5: 2.6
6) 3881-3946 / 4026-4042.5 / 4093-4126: -4.9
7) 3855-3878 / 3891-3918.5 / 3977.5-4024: 1.5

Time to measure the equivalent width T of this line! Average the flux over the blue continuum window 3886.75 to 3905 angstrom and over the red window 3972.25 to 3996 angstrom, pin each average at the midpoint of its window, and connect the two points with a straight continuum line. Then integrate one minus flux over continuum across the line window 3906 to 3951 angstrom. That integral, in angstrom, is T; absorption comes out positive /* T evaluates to 1.0 angstrom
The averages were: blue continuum 9.02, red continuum 10.3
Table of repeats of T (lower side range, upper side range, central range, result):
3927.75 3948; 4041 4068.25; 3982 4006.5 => -3.74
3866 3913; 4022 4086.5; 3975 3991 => 1.40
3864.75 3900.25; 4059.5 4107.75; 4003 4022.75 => -4.60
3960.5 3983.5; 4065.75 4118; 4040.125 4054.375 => -4.44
